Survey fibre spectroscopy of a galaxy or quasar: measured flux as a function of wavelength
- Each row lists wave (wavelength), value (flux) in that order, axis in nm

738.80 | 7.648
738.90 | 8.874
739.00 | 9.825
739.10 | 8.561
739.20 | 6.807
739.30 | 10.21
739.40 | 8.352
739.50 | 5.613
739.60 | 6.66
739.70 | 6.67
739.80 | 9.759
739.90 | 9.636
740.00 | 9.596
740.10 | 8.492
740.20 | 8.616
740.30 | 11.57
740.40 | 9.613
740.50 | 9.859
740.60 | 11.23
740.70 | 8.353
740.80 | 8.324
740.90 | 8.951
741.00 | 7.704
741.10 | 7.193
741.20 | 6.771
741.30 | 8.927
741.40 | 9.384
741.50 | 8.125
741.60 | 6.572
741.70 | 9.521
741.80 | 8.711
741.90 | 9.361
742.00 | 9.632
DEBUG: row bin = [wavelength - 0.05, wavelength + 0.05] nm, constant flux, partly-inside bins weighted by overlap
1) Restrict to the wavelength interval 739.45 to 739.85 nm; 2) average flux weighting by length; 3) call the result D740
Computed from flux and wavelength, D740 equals 7.18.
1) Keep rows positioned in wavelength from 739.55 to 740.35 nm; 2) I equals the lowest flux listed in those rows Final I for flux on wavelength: 6.66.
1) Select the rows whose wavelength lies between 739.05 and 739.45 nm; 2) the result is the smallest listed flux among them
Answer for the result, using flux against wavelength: 6.807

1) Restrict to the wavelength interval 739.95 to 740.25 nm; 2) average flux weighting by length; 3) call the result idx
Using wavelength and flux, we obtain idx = 8.9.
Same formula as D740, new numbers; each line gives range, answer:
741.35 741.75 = 8.4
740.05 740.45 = 9.57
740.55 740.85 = 9.3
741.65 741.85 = 9.12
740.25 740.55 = 10.3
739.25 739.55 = 8.06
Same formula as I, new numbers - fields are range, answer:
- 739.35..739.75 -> 5.613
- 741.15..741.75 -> 6.572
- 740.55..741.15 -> 7.193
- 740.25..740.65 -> 9.613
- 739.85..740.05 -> 9.596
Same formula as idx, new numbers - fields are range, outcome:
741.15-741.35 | 7.85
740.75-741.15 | 8.04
